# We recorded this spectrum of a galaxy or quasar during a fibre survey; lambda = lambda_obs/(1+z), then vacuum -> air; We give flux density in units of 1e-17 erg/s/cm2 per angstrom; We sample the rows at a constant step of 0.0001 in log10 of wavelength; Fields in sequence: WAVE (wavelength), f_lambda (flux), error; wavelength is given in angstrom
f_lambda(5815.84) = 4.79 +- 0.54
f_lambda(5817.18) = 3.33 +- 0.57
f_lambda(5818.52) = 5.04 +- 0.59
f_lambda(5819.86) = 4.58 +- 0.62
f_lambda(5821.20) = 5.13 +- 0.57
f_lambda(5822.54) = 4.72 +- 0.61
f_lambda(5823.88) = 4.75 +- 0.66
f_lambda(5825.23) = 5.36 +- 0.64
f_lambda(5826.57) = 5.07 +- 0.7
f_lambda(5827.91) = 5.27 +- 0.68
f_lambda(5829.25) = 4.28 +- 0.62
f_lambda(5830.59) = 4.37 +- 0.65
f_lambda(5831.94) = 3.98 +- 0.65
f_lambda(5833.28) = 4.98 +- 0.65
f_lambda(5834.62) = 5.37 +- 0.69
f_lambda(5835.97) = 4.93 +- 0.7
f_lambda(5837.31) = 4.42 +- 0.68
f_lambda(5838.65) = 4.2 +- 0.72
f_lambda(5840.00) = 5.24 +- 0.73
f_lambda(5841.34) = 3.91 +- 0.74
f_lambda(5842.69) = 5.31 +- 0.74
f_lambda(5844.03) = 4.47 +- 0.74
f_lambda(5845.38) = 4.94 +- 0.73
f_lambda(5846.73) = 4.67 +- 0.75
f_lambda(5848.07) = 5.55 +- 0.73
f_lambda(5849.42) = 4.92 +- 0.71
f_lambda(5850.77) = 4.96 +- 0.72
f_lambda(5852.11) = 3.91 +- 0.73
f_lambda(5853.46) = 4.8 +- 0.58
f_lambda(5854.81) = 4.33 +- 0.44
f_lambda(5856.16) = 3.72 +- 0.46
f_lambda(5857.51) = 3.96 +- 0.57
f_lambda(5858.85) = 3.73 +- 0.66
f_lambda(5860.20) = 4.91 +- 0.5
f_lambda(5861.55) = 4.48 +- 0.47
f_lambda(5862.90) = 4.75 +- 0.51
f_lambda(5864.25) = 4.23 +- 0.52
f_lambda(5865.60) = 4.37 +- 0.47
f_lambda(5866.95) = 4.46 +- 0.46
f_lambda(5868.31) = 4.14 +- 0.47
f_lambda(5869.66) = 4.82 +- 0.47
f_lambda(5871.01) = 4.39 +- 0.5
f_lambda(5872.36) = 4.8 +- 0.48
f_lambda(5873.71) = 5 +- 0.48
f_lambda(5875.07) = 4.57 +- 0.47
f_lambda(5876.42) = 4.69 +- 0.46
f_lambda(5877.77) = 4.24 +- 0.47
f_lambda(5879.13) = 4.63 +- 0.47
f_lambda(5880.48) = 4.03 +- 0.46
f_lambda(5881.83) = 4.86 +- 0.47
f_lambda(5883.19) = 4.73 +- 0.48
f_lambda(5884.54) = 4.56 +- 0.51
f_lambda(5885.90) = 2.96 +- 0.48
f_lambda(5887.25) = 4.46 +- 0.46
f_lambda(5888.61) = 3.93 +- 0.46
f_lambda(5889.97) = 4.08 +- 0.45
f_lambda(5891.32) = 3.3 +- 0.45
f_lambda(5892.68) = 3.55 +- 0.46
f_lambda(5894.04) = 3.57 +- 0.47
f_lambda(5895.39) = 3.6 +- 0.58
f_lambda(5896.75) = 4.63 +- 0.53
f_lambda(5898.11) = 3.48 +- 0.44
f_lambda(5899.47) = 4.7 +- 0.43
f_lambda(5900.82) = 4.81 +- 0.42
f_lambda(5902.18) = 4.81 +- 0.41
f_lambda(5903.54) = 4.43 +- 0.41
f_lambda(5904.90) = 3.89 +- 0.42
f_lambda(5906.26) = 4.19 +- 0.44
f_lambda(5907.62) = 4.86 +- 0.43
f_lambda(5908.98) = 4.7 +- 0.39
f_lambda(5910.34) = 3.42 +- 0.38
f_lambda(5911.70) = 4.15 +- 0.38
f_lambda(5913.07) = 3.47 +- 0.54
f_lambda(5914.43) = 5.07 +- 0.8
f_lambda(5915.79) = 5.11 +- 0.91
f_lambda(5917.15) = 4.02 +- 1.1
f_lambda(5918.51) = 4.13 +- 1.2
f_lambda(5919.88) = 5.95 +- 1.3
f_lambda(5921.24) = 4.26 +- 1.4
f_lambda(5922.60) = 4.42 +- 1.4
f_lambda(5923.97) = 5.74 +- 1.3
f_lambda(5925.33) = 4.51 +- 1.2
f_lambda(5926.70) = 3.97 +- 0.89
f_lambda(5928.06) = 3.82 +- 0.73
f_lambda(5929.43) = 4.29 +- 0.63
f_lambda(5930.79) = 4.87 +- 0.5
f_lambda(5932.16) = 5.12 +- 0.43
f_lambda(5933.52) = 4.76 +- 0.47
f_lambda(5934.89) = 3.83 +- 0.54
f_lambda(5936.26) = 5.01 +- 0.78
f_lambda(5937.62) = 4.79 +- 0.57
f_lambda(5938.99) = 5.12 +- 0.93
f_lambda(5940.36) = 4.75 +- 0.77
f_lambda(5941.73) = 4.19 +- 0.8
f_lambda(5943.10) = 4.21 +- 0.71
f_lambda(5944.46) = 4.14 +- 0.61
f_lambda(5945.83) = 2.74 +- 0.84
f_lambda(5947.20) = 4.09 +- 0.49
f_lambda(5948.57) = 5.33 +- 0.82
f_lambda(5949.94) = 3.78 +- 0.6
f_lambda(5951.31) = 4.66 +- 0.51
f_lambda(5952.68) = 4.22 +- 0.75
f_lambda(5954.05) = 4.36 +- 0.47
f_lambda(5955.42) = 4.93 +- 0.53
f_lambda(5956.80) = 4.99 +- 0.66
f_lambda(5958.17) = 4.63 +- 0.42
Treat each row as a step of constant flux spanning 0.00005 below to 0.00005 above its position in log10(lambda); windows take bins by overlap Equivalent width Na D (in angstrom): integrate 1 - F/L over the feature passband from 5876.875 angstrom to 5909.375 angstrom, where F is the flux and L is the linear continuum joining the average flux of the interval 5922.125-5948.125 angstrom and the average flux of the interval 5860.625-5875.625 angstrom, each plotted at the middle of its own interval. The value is 2.19 angstrom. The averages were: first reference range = 4.55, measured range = 4.21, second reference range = 4.45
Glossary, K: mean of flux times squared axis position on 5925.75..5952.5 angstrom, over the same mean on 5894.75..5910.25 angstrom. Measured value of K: 1.0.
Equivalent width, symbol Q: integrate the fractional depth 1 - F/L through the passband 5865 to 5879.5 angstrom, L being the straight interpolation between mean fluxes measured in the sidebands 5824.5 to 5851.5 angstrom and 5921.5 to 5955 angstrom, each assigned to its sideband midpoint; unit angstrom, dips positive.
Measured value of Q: 0.40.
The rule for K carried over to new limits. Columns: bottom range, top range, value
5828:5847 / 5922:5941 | 1.03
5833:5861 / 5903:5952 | 0.99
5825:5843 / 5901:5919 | 0.94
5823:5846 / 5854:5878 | 0.94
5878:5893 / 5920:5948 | 1.10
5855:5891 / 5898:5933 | 1.05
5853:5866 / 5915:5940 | 1.10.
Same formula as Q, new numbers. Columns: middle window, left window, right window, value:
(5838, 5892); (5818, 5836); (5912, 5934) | 3.3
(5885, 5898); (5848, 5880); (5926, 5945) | 2.0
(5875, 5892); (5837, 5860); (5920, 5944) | 1.3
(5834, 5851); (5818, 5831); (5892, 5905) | -0.5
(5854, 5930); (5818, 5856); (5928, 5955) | 4.0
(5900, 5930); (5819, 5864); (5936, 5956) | 0.2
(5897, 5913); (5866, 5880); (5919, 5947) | 0.9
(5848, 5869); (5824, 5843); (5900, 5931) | 1.1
